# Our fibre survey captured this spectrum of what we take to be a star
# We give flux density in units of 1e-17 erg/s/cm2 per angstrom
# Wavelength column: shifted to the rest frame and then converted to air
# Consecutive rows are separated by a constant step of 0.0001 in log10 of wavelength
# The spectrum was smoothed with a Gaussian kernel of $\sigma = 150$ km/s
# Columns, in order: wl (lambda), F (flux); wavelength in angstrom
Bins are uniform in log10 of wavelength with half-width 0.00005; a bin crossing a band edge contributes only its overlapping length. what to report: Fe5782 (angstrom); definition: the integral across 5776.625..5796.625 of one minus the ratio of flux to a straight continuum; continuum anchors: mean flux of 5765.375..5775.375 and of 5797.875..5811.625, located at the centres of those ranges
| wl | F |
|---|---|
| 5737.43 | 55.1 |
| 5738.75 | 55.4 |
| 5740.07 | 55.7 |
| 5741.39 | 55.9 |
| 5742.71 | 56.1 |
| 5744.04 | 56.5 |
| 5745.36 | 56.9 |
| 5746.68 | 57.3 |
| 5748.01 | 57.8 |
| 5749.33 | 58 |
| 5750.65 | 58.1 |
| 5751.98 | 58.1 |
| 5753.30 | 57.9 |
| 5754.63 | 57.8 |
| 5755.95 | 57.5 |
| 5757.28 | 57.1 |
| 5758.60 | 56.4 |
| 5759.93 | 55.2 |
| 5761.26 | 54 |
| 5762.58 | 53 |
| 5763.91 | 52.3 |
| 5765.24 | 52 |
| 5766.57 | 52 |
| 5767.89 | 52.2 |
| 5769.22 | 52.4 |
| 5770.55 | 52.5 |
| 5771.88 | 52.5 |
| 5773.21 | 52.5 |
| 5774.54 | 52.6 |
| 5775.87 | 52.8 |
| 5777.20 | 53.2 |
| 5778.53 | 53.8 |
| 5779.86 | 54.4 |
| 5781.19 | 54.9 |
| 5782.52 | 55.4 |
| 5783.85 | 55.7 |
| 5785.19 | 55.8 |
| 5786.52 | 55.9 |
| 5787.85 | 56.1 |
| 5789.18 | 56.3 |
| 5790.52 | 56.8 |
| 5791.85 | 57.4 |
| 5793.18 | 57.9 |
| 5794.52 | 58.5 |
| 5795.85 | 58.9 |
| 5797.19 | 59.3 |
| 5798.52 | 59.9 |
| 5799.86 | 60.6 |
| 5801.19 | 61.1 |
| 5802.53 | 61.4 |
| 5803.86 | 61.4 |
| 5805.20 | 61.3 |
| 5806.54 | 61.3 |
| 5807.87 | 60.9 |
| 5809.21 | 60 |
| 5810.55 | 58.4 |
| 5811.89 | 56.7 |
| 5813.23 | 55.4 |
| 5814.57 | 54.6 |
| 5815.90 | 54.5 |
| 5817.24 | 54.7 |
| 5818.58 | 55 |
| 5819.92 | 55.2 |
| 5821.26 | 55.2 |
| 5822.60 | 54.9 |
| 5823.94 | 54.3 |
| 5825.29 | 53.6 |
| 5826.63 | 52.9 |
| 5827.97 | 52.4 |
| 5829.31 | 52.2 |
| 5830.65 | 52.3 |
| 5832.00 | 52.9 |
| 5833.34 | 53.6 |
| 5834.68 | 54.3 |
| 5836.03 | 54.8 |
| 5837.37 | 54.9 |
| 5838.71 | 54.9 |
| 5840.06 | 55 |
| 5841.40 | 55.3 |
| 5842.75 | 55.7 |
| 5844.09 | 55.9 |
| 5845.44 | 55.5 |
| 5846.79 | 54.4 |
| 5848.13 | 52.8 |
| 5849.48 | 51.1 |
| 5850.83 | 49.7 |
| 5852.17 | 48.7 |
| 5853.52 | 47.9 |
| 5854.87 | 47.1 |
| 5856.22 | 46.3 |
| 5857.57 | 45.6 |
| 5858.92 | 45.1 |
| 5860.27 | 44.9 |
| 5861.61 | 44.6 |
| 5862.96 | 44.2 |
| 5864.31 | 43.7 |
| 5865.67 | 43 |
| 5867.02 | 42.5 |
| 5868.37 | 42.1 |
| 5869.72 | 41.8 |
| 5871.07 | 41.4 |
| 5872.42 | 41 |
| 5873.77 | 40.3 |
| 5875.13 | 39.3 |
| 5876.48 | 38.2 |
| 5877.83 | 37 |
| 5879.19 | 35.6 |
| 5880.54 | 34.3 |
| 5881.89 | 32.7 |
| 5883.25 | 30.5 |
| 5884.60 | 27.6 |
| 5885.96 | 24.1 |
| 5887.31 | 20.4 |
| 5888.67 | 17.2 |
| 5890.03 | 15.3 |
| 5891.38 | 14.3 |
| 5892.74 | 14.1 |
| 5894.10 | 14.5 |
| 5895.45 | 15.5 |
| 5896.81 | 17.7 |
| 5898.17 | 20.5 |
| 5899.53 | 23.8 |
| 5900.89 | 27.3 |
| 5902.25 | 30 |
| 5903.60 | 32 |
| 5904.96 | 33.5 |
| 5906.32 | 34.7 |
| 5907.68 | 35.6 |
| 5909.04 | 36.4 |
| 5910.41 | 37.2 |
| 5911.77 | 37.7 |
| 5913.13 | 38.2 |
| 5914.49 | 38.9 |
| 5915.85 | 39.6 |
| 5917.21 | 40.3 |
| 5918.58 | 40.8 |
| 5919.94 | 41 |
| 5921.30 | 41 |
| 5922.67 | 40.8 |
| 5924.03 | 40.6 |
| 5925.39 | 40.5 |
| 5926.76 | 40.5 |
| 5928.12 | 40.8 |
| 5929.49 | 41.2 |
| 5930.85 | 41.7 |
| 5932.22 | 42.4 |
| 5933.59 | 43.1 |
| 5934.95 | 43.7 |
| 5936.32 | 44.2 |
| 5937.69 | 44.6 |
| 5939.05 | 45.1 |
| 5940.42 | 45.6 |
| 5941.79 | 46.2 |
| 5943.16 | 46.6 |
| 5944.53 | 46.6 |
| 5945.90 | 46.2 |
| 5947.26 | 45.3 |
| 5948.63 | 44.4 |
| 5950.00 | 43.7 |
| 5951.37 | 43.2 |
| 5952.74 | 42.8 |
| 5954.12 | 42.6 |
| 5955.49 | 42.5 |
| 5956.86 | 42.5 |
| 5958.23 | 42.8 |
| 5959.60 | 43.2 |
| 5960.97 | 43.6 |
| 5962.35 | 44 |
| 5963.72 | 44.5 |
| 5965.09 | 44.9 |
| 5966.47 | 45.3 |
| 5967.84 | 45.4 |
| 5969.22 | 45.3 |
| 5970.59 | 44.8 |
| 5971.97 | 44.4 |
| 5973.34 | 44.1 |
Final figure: 0.0 angstrom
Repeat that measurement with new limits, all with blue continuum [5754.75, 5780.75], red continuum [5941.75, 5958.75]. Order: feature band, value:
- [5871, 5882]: 2.34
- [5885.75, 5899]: 8.42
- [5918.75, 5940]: 1.49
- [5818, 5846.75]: -2.28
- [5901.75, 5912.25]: 2.66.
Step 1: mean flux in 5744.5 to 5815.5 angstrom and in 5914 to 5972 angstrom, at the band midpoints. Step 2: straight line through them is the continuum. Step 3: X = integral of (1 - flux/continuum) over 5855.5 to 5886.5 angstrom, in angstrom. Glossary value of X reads 6.1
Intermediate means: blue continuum 56.5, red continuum 43.2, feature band 39.5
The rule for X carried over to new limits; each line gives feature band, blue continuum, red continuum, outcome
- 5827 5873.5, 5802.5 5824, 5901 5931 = 1.14 angstrom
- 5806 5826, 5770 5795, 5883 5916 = -3.98 angstrom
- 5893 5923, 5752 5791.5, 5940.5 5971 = 9.38 angstrom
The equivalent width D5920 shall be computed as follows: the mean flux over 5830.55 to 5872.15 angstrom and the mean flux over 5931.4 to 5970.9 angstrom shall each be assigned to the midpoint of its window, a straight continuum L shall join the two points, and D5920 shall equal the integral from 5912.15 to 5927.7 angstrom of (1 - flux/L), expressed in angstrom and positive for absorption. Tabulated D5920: 1.9 angstrom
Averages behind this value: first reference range 49.3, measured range 40.2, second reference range 44.3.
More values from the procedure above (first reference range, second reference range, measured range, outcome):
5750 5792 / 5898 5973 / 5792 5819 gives -3.48 angstrom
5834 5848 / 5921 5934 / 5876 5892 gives 7.01 angstrom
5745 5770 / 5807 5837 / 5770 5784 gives 0.45 angstrom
